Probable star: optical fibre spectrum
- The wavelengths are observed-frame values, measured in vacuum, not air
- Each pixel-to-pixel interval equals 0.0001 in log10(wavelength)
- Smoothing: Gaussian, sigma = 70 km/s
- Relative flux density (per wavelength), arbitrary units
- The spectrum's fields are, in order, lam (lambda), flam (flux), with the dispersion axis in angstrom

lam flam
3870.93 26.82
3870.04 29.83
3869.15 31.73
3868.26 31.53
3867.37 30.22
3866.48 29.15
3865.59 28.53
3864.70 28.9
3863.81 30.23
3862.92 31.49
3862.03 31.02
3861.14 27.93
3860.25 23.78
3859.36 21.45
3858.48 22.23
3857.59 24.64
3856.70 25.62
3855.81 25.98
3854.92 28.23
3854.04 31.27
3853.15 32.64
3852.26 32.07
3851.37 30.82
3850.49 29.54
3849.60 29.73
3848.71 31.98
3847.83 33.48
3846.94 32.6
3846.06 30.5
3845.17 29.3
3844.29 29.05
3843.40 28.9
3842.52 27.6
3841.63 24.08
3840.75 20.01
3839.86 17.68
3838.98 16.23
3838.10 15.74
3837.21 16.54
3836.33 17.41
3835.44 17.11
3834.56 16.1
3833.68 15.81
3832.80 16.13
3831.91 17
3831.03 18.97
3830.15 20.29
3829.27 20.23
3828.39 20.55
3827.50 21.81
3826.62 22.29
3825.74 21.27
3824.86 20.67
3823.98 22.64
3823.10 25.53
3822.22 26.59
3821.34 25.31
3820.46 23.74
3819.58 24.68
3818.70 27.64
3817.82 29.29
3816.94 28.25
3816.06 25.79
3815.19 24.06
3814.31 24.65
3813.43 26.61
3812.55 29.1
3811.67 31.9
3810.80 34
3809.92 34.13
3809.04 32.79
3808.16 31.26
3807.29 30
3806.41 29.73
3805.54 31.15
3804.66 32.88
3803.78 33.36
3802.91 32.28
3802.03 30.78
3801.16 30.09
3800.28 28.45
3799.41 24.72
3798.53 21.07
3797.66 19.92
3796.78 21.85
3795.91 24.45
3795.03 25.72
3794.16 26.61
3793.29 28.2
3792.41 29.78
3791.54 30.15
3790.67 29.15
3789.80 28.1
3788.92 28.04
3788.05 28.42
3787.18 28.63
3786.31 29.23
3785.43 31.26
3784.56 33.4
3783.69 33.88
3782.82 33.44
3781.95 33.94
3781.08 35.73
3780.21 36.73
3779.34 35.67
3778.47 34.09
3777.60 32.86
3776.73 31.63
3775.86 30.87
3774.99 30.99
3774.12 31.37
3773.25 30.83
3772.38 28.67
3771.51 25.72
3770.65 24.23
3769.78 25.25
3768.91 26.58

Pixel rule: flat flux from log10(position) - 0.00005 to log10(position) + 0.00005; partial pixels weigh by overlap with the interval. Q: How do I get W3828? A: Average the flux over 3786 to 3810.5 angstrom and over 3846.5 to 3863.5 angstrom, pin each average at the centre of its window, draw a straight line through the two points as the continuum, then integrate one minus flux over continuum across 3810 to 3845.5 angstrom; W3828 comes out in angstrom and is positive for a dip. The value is 6.9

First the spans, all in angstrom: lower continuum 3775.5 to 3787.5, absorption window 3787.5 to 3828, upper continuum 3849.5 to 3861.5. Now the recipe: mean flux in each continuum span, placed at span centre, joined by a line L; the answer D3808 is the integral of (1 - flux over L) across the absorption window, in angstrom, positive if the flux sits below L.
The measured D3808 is 4.8 angstrom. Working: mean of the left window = 33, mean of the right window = 27.5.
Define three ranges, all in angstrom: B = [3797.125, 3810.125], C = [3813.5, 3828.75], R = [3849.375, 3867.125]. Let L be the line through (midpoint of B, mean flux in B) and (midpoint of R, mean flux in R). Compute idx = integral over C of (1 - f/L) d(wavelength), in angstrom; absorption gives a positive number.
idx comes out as 2.39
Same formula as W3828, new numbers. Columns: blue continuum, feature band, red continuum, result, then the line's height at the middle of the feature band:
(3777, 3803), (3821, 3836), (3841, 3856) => 4.7 angstrom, 29.7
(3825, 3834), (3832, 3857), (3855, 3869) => -1.5 angstrom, 23.3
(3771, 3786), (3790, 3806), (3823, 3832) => 0.0 angstrom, 27.8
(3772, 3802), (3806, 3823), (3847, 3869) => 0.6 angstrom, 29.4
